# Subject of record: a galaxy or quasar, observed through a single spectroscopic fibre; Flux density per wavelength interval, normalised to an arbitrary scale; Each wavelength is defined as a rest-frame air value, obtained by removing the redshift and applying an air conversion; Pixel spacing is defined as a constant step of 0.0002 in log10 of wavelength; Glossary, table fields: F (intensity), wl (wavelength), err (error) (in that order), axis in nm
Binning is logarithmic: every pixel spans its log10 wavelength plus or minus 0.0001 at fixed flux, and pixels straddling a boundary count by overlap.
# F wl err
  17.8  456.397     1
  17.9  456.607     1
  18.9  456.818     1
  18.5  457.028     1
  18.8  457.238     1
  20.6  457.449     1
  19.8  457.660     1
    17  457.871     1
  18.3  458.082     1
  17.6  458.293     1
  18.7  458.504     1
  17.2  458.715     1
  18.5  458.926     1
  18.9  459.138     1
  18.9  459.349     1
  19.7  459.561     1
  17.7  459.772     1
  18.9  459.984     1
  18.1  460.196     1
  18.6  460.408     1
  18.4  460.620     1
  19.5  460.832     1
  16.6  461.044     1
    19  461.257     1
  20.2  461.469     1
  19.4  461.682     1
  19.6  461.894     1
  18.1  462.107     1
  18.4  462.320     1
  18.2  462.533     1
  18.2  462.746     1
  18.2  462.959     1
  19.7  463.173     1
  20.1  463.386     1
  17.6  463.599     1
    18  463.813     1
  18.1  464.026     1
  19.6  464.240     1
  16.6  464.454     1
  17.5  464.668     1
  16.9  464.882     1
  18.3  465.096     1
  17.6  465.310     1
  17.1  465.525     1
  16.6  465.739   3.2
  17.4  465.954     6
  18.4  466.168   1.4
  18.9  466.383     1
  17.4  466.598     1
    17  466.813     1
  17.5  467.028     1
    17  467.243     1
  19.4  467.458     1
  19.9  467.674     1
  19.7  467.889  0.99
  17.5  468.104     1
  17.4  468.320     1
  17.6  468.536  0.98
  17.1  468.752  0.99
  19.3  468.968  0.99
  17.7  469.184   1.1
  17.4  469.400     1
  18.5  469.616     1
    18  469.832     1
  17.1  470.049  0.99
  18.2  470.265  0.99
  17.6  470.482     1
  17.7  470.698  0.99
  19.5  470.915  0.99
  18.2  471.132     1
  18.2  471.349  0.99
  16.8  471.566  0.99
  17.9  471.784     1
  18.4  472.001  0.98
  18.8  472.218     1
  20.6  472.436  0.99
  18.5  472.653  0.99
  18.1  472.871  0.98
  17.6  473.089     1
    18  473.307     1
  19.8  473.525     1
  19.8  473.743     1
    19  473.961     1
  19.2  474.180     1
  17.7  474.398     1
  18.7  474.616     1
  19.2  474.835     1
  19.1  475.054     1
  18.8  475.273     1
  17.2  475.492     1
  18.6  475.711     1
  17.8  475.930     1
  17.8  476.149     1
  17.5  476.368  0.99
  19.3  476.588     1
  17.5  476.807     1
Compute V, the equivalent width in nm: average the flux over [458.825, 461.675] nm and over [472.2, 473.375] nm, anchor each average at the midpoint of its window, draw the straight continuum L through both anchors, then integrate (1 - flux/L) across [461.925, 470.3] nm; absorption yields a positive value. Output 0.277 nm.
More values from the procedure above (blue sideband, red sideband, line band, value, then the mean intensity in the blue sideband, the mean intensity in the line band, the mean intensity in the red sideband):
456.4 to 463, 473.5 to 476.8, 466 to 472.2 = 0.18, 18.6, 18.1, 18.6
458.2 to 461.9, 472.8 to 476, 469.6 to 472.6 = 0.06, 18.6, 18.3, 18.6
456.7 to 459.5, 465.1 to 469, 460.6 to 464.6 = -0.07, 18.6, 18.6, 17.9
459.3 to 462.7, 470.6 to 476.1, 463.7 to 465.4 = 0.07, 18.7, 17.8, 18.5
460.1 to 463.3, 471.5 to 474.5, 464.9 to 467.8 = 0.12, 18.7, 17.9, 18.6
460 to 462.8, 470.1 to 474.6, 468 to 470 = 0.08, 18.7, 17.8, 18.5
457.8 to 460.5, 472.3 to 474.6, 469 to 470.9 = 0.08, 18.3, 17.9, 18.8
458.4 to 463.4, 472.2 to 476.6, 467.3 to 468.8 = 0.02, 18.7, 18.4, 18.6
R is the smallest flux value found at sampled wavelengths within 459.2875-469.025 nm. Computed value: 16.6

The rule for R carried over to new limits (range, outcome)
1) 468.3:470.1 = 17.1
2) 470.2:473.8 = 16.8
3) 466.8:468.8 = 17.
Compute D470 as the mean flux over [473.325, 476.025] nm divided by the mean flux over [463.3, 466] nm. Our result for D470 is 1.05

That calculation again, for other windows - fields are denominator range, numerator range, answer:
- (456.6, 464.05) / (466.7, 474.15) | 0.98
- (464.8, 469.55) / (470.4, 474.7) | 1.04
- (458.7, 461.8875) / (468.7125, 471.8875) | 0.96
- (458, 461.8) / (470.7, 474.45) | 1.00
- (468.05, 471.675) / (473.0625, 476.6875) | 1.04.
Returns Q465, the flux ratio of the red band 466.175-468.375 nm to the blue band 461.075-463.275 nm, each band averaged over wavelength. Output 0.97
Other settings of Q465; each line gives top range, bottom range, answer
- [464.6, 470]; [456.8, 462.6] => 0.96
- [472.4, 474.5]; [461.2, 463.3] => 0.99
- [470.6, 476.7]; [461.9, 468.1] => 1.02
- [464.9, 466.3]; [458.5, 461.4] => 0.95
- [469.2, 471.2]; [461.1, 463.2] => 0.96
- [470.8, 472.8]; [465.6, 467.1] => 1.05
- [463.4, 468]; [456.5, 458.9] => 0.97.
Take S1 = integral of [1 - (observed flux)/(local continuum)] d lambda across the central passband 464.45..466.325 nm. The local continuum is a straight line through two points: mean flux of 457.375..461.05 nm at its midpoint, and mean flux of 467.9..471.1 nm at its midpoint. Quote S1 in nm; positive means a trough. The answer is 0.08 nm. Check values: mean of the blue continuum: 18.5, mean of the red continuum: 18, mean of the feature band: 17.5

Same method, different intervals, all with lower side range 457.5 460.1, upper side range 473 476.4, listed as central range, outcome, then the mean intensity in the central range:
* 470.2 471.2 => 0.014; 18.2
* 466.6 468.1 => 0.017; 18.3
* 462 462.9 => 0.013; 18.2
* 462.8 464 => -0.011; 18.7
